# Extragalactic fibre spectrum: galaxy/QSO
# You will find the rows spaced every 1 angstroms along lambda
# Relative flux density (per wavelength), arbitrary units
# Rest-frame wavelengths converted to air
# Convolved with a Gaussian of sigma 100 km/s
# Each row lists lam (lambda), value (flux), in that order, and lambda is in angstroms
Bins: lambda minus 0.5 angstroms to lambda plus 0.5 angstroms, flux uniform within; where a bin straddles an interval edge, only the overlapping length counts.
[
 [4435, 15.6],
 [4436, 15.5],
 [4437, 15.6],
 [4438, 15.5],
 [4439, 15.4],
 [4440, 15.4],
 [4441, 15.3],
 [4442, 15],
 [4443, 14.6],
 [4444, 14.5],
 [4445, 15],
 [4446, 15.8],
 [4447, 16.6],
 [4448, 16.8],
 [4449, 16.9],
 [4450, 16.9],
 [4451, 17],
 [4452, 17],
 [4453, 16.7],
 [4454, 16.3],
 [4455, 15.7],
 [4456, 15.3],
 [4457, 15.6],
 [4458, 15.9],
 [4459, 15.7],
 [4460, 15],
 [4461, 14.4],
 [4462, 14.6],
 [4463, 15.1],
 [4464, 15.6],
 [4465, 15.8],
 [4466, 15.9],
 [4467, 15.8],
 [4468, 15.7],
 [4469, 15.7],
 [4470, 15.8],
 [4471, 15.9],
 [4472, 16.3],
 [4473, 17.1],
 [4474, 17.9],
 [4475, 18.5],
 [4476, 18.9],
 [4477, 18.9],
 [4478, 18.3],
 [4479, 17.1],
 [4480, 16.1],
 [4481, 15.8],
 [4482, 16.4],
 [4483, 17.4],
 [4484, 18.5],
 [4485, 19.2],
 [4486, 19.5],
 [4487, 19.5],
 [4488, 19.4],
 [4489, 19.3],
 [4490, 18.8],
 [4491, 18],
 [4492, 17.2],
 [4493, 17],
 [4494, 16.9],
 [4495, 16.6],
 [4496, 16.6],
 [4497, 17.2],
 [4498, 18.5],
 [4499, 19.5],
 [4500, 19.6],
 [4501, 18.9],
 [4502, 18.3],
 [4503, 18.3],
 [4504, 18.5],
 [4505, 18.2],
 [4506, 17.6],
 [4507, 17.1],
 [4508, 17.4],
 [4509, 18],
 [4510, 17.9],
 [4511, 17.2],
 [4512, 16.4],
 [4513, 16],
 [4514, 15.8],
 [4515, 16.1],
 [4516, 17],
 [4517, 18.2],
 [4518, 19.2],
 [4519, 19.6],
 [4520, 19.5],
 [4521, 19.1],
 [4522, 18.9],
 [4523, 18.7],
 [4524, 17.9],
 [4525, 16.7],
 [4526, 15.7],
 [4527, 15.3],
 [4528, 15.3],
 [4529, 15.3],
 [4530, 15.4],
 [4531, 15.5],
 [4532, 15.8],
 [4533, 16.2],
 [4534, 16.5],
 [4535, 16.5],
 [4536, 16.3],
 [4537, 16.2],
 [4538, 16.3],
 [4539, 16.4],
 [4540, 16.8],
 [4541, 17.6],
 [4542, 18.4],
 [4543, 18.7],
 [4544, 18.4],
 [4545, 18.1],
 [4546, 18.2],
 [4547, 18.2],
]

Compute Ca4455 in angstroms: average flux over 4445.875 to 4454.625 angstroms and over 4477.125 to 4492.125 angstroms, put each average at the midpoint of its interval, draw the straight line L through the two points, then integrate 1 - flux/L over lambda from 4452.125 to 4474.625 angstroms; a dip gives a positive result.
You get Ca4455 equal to 1.8 angstroms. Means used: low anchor 16.7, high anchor 18.1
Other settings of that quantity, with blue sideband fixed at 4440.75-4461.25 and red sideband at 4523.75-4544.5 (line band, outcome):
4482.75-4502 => -2.5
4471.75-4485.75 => -1.4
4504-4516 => -0.6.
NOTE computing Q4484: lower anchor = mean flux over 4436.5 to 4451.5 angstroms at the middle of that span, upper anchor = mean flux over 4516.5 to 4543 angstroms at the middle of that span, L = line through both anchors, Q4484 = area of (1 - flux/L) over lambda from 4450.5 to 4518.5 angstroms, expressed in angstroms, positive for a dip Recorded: -3.19 angstroms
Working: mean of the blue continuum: 15.8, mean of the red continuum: 17.1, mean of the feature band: 17.2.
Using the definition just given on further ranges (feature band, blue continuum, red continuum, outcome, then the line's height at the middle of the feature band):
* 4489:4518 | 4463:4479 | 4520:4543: -1.53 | 16.8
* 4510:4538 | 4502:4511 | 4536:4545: 1.09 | 17.6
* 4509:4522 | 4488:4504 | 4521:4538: -0.45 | 17.1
